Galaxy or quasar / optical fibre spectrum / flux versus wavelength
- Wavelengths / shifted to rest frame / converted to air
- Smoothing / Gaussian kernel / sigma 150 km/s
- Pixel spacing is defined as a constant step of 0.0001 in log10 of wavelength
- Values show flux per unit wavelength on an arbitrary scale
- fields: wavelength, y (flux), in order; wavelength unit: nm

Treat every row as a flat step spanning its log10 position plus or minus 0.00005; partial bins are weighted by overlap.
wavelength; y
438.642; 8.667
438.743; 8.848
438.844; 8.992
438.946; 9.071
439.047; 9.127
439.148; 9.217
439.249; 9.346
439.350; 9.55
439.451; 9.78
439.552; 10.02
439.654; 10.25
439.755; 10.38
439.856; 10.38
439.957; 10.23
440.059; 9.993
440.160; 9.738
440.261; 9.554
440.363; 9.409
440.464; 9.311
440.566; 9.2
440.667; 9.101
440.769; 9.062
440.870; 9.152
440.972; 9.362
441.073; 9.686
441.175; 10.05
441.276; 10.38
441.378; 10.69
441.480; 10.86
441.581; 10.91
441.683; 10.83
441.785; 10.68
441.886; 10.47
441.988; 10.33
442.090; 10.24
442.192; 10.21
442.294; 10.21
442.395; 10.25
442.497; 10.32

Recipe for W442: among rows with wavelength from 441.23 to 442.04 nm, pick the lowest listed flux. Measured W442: 10.33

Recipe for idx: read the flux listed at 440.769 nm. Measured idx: 9.062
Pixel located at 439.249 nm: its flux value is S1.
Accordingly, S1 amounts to 9.346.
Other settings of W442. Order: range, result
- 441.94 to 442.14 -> 10.24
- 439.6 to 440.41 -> 9.409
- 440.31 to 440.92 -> 9.062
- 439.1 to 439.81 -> 9.217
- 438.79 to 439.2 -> 8.992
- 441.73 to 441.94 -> 10.47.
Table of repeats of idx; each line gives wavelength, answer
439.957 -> 10.23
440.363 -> 9.409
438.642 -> 8.667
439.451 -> 9.78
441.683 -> 10.83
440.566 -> 9.2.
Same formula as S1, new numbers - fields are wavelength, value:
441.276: 10.38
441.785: 10.68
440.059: 9.993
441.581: 10.91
